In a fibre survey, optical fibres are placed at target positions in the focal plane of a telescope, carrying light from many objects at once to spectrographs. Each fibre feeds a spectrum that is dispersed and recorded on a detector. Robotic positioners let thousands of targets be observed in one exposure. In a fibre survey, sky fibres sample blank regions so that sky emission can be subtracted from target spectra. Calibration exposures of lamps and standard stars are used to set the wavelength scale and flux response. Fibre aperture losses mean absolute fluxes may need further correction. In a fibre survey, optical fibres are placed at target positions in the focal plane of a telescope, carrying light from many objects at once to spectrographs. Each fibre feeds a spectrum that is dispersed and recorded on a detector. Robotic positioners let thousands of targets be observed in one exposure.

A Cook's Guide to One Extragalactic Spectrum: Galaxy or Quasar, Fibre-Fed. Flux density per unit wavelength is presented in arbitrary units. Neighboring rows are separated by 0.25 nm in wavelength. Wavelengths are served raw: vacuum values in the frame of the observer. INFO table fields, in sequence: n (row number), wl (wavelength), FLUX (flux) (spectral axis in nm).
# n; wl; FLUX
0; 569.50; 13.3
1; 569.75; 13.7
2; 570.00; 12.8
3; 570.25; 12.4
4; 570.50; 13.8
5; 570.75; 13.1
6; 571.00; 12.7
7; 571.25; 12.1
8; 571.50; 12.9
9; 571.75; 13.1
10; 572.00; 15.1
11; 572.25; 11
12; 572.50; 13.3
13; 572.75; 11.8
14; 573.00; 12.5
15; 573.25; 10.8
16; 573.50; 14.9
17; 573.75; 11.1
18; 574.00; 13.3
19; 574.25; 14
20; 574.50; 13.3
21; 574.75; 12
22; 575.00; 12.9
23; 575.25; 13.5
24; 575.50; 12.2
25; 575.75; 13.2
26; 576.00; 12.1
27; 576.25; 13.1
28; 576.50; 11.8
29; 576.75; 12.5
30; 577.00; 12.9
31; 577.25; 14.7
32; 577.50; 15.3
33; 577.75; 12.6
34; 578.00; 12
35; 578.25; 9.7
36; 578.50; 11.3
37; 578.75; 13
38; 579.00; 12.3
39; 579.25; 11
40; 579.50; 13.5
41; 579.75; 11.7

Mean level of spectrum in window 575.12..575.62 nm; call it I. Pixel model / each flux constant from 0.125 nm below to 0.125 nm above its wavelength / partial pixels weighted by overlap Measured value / 12.9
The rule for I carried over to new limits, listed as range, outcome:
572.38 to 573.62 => 12.6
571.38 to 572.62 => 13.1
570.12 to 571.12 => 13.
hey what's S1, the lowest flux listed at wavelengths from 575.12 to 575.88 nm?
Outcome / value 12.2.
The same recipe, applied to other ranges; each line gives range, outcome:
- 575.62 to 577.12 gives 11.8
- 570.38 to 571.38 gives 12.1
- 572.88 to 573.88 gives 10.8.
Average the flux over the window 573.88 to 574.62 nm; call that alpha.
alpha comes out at 13.5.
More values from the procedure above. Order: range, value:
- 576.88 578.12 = 13.5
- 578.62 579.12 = 12.6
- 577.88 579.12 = 11.7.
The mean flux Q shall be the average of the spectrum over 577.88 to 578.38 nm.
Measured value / 10.8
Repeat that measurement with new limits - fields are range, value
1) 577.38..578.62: 12.2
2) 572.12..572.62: 12.2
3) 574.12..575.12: 13.1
